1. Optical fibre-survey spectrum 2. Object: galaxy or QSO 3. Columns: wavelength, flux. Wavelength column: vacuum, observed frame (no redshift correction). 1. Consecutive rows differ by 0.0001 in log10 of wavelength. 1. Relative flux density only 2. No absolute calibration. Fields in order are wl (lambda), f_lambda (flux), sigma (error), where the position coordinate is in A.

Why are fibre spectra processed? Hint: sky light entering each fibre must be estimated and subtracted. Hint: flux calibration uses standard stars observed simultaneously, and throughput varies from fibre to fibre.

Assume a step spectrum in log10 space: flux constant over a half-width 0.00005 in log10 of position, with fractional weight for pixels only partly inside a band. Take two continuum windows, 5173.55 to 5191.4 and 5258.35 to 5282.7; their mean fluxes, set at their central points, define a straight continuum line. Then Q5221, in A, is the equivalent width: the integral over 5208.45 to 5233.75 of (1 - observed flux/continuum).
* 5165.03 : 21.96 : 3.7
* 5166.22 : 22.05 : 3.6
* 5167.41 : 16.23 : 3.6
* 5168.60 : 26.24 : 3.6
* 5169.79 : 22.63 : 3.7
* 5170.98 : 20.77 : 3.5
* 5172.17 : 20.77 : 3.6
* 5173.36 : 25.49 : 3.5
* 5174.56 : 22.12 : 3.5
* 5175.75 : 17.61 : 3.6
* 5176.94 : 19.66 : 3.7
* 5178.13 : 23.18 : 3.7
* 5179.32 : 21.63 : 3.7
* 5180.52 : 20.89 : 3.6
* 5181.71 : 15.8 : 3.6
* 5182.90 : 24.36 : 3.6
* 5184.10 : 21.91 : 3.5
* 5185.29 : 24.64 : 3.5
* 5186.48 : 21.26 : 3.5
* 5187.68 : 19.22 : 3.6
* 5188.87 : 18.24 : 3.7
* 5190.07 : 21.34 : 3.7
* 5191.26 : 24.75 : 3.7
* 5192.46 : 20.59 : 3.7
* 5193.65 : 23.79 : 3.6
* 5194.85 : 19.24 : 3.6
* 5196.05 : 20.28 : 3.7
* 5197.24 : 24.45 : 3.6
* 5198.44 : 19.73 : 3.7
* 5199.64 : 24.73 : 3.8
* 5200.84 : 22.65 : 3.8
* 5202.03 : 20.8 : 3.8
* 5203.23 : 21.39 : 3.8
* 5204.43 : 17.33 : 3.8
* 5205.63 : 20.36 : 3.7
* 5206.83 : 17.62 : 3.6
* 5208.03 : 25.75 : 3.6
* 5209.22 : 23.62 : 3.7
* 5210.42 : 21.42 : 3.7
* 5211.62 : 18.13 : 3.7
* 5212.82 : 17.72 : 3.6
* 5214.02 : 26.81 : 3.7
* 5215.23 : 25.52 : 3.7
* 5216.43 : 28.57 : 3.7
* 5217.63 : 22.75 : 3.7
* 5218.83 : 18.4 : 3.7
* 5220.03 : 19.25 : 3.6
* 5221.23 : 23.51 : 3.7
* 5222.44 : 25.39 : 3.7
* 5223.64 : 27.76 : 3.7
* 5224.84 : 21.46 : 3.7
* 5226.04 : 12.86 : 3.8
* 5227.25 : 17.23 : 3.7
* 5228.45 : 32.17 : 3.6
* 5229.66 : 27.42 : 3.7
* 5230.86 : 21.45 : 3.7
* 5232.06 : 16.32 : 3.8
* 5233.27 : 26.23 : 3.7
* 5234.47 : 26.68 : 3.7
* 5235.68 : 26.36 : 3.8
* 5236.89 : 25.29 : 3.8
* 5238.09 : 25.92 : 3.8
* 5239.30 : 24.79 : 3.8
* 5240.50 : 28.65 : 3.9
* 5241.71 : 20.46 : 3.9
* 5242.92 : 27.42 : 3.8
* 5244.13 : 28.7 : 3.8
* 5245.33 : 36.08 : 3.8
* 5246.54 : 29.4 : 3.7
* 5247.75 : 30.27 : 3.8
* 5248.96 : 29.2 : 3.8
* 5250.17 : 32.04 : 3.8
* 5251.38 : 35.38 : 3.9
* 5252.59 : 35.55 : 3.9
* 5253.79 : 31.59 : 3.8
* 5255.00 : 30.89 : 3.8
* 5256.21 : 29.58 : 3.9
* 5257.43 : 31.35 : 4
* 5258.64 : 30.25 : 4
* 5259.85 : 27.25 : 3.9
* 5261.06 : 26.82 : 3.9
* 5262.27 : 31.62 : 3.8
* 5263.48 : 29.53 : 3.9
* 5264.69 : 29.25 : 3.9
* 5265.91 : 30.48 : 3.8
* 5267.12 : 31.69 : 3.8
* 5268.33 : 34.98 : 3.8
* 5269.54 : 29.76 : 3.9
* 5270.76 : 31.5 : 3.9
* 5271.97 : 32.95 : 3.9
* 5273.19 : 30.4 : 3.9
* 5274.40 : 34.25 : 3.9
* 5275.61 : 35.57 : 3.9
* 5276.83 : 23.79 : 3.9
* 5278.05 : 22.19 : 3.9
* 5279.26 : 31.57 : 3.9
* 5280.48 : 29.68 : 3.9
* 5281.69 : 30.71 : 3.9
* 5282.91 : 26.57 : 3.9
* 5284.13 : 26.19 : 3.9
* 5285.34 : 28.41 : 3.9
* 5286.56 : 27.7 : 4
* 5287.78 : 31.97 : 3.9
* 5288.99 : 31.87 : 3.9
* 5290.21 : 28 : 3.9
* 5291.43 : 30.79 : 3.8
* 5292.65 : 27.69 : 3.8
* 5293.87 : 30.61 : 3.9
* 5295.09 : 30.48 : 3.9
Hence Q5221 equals 2.5 A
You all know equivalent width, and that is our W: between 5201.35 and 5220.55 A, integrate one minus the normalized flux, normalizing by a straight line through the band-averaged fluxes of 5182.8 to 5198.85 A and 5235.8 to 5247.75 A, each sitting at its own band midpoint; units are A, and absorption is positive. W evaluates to 1.9 A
